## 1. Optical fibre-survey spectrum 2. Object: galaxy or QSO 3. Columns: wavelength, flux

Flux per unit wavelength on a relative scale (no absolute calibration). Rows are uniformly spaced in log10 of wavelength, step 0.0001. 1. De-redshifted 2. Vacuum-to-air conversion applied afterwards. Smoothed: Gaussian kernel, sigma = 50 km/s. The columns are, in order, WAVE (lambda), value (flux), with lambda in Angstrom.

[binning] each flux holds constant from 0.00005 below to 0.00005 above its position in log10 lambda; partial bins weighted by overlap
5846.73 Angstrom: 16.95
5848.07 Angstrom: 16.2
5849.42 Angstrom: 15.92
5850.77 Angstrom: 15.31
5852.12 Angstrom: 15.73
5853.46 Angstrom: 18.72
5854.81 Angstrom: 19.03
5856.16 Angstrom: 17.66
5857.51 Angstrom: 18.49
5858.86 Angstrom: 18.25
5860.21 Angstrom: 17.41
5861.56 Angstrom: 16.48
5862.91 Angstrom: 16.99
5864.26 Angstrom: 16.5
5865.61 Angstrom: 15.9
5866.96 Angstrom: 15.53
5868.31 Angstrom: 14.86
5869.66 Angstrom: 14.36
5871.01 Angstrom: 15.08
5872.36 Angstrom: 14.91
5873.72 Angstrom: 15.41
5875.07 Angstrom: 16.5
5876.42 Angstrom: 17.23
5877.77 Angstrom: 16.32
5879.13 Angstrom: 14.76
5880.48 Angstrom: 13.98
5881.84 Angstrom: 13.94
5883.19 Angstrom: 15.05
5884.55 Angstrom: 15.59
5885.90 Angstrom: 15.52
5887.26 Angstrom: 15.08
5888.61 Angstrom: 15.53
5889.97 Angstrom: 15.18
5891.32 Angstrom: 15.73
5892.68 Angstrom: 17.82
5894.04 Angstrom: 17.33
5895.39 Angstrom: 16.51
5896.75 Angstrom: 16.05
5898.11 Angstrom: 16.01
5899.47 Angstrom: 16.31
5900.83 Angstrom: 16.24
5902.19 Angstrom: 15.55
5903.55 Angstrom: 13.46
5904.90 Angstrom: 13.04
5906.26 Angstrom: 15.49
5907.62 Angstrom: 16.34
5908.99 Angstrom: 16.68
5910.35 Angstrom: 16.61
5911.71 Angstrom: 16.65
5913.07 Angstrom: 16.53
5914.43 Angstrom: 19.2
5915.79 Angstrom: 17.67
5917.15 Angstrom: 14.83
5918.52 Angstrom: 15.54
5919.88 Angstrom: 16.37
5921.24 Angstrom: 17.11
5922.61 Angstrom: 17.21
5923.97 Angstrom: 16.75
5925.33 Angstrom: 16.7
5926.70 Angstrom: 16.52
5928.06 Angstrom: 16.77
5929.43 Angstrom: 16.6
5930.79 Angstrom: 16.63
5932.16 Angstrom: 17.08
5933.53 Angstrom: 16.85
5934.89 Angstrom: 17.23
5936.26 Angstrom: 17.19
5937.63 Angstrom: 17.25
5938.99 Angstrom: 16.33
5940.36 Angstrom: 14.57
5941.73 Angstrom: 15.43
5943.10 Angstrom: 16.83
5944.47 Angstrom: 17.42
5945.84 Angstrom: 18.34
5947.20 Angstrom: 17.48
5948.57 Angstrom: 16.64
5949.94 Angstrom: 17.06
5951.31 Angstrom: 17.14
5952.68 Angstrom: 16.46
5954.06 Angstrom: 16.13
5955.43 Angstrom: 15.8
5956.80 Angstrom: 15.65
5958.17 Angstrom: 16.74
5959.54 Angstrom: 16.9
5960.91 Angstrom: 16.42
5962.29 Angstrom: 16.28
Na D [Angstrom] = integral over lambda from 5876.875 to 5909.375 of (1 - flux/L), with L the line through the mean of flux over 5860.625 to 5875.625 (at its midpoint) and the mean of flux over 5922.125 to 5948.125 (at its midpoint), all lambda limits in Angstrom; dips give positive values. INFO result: 1.1 Angstrom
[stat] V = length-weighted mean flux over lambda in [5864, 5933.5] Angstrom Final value 16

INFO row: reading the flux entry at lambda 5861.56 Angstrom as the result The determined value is 16.48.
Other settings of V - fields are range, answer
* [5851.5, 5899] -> 16.2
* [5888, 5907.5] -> 15.8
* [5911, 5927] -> 16.8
